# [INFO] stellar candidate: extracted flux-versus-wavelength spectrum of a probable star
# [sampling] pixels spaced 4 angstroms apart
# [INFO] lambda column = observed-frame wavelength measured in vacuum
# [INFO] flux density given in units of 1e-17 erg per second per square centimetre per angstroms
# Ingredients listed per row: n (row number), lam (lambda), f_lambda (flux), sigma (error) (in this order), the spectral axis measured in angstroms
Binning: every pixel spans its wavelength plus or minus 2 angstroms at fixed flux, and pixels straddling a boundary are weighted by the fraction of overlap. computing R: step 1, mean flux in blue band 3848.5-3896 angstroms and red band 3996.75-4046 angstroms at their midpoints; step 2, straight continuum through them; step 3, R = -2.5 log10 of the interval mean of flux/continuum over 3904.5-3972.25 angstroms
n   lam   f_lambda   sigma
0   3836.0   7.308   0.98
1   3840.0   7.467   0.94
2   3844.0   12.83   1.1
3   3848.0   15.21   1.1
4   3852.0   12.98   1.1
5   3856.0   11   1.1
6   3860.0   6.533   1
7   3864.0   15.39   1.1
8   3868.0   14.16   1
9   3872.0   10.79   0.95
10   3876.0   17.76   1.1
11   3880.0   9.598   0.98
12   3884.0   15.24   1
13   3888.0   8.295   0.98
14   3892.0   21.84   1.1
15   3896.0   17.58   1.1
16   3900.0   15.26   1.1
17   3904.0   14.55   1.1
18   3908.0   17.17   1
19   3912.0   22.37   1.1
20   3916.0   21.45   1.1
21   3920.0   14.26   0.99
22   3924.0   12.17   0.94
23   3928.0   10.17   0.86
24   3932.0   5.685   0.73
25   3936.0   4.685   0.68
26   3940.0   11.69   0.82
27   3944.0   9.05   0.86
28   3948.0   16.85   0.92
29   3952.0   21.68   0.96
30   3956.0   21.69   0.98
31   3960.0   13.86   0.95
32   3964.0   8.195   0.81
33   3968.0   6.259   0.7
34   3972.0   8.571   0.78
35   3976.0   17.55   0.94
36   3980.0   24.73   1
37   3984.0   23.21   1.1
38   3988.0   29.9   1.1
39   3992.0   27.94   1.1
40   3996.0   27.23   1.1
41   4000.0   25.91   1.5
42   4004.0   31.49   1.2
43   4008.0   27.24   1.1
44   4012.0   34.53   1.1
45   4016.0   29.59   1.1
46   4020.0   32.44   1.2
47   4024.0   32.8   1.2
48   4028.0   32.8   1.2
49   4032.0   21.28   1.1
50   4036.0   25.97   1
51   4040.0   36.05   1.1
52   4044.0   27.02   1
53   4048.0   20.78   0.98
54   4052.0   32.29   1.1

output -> 0.435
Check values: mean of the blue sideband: 13.3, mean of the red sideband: 29.7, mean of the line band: 13.4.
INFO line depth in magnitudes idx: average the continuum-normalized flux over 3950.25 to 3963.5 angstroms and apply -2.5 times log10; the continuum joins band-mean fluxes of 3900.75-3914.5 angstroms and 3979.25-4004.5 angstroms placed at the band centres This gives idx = 0.29 mag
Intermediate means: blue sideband 17.9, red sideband 27.1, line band 17.8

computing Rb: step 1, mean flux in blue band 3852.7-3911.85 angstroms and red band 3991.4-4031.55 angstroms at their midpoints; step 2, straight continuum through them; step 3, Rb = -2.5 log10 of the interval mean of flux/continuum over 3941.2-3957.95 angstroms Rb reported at 0.30 mag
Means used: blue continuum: 14.2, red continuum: 29.9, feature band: 17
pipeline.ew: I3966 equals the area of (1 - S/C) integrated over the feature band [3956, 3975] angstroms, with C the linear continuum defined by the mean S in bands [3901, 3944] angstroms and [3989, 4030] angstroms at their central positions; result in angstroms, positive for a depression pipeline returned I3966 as 9.2 angstroms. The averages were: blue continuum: 13.3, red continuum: 30.2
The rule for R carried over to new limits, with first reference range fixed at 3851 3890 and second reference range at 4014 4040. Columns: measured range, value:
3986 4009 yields -0.08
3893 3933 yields 0.08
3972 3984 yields 0.24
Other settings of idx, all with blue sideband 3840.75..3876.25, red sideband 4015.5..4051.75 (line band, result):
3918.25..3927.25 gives 0.40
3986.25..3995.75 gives -0.15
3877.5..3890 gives 0.30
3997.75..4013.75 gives -0.13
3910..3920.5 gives -0.13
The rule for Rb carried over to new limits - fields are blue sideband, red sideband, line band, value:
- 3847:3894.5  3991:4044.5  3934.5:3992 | 0.43 mag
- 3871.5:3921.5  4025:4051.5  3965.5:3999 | 0.14 mag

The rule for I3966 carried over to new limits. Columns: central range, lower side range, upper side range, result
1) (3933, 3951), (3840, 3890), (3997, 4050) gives 8.5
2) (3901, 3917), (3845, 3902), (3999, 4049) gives -1.0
